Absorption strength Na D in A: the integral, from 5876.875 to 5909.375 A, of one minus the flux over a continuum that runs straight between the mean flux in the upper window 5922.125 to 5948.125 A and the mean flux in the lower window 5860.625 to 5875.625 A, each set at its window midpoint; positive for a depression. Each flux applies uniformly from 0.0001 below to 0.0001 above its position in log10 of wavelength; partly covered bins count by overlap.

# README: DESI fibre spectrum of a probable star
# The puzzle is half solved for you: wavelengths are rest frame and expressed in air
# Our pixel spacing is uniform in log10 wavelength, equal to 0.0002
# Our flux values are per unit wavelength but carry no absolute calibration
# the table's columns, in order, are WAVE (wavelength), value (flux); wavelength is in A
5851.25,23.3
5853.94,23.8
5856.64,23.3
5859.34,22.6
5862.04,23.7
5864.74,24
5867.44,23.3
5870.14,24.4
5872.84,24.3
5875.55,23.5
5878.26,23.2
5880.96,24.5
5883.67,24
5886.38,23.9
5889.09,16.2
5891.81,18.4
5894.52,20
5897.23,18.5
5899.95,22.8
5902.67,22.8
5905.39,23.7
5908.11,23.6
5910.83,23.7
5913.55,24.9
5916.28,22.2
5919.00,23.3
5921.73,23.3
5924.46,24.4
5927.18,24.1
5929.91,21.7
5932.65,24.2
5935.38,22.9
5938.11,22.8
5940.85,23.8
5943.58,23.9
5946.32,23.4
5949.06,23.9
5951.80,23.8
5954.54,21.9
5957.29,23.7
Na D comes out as 2.66 A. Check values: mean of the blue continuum 23.9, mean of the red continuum 23.5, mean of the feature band 21.8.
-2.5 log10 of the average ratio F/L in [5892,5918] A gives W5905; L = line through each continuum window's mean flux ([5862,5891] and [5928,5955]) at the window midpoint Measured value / 0.041 mag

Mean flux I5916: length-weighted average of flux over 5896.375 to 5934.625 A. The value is 23.1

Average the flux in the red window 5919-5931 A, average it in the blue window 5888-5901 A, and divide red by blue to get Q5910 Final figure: 1.2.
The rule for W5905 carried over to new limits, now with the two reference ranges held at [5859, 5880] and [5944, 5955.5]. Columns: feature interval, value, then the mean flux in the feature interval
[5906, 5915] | -0.023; 24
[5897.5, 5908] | 0.042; 22.7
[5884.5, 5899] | 0.198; 19.7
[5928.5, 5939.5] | 0.025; 22.9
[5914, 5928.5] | -0.004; 23.6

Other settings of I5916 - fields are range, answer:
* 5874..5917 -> 22.3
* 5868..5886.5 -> 24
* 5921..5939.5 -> 23.3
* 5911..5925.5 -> 23.6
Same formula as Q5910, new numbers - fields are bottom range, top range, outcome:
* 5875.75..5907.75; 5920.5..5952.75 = 1.08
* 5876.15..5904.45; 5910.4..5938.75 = 1.09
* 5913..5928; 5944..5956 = 0.99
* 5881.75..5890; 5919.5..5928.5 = 1.09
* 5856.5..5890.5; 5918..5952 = 1.02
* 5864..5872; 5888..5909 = 0.87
